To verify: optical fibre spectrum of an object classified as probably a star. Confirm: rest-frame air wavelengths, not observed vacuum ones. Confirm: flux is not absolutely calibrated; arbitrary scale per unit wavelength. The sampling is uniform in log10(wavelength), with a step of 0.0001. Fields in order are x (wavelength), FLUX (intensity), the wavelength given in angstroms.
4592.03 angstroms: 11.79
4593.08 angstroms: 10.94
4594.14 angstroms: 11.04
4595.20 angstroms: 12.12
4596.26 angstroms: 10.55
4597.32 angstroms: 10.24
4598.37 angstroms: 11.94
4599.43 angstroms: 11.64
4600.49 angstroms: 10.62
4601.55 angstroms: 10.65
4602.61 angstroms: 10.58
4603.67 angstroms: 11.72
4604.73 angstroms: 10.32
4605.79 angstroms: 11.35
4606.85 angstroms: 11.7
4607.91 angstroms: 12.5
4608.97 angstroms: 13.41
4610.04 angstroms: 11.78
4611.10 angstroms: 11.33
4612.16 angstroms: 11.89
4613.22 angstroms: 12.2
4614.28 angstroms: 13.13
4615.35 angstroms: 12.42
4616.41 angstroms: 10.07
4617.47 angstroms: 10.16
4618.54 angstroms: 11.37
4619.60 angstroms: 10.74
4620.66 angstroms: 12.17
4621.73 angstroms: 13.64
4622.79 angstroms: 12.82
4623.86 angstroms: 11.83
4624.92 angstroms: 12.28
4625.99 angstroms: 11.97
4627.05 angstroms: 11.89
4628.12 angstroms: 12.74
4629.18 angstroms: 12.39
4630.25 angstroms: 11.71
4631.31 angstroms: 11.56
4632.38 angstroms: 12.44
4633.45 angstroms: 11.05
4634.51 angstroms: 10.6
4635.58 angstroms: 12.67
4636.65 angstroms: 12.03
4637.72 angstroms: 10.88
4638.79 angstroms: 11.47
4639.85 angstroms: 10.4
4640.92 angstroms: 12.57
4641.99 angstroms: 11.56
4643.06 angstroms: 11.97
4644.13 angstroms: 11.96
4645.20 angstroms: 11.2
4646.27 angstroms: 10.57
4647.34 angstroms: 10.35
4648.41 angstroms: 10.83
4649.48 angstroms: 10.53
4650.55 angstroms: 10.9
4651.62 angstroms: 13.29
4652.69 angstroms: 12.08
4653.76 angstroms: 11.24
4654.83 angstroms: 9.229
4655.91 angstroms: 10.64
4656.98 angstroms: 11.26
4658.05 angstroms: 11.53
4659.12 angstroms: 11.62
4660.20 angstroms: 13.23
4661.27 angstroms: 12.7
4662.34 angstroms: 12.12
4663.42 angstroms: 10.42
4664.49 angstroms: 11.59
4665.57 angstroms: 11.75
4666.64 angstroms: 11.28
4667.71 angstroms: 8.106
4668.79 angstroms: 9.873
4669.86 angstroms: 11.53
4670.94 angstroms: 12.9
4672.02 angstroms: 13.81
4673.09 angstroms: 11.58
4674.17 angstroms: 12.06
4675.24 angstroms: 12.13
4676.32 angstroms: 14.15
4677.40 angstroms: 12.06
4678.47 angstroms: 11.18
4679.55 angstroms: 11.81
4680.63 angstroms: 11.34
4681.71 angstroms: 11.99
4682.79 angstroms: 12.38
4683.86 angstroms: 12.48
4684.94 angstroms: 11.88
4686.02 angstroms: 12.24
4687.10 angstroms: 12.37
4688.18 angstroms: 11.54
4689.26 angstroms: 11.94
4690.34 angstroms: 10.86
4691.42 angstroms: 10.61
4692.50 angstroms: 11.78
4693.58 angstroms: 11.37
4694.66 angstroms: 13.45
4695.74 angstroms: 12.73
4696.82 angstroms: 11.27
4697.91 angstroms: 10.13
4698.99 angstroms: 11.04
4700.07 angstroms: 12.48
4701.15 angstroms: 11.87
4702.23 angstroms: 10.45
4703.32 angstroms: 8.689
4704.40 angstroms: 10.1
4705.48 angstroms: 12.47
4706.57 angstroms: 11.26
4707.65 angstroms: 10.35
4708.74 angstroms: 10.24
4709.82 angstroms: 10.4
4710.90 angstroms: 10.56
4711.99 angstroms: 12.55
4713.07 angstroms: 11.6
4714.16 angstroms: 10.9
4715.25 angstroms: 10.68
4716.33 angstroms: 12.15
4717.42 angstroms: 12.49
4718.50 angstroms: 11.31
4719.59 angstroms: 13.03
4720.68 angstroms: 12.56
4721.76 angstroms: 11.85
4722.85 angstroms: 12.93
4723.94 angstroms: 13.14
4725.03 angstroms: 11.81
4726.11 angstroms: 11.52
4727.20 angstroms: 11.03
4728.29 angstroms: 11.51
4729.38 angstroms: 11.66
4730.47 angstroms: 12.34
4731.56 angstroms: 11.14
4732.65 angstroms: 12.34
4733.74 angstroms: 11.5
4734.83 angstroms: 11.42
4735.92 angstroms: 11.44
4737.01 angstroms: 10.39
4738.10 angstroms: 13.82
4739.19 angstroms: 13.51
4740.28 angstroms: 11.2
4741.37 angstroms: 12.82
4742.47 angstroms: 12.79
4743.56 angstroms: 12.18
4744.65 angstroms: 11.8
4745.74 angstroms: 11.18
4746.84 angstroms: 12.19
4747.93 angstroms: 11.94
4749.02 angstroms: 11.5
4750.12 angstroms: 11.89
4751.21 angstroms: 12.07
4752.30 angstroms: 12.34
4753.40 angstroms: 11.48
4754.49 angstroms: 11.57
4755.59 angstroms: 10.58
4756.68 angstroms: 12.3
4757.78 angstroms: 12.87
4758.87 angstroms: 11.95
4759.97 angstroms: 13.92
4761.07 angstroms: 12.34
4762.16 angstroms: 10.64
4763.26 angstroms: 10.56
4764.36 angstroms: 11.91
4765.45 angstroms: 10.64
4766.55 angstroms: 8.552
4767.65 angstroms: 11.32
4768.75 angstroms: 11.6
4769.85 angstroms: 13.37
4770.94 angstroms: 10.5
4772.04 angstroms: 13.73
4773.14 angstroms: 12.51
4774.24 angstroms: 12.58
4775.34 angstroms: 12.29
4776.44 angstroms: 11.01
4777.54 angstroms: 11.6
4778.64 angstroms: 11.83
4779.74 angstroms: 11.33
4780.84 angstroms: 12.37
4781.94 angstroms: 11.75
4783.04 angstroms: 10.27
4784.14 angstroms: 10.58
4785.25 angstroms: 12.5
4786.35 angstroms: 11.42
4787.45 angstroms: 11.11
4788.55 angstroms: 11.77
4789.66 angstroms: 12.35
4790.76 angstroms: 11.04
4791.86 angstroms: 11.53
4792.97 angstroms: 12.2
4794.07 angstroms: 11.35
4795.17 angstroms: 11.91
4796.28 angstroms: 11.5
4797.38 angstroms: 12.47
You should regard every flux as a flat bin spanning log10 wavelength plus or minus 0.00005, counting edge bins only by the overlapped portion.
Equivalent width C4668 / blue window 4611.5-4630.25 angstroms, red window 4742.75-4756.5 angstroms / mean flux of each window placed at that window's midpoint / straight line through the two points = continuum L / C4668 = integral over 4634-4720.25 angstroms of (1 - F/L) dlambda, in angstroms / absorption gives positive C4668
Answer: 2.7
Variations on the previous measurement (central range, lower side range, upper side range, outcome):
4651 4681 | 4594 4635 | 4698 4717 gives -0.92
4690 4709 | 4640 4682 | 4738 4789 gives 0.74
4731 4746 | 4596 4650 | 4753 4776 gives -0.31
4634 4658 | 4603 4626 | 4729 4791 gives 1.10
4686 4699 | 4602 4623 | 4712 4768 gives 0.17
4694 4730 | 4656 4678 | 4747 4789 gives 0.66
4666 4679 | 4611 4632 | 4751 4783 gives 0.16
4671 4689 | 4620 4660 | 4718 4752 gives -0.64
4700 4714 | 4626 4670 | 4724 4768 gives 0.82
